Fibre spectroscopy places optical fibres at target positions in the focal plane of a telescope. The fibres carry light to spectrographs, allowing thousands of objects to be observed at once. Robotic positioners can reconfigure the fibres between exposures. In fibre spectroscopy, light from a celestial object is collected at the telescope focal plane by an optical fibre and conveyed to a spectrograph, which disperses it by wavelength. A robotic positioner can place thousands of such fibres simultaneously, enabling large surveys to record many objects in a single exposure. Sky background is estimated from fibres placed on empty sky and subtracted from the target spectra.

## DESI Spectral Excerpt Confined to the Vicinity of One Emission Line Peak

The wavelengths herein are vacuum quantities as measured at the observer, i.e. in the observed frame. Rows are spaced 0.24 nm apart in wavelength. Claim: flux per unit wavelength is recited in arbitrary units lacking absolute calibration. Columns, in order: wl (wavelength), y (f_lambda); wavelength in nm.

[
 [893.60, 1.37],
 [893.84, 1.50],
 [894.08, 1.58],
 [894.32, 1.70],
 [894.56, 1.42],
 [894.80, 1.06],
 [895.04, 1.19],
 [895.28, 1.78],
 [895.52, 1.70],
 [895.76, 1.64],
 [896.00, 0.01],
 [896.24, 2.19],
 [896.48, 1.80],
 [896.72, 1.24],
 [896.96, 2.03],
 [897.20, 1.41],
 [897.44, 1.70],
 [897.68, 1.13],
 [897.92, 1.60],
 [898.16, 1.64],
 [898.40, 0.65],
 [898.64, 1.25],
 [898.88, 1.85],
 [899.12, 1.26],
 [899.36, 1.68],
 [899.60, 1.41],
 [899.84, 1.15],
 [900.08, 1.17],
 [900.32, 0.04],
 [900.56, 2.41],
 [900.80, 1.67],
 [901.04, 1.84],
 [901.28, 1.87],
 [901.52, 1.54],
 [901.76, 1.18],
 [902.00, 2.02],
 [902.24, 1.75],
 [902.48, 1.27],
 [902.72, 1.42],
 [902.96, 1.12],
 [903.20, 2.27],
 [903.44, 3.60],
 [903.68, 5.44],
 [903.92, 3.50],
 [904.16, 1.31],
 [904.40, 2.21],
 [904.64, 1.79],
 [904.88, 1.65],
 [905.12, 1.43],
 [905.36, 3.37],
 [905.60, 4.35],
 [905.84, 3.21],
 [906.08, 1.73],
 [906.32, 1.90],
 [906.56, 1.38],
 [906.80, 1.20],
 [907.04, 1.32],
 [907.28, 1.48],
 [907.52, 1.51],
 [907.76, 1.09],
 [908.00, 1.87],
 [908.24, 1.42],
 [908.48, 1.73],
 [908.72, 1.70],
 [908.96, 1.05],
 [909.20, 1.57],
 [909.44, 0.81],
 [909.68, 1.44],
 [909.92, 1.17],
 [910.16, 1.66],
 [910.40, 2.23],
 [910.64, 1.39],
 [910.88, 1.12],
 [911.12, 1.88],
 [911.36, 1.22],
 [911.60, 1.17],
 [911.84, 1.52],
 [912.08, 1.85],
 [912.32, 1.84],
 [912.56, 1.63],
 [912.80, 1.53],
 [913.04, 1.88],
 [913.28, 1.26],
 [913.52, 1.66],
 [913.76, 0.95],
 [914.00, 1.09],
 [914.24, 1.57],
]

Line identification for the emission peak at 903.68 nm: [S II] 6716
